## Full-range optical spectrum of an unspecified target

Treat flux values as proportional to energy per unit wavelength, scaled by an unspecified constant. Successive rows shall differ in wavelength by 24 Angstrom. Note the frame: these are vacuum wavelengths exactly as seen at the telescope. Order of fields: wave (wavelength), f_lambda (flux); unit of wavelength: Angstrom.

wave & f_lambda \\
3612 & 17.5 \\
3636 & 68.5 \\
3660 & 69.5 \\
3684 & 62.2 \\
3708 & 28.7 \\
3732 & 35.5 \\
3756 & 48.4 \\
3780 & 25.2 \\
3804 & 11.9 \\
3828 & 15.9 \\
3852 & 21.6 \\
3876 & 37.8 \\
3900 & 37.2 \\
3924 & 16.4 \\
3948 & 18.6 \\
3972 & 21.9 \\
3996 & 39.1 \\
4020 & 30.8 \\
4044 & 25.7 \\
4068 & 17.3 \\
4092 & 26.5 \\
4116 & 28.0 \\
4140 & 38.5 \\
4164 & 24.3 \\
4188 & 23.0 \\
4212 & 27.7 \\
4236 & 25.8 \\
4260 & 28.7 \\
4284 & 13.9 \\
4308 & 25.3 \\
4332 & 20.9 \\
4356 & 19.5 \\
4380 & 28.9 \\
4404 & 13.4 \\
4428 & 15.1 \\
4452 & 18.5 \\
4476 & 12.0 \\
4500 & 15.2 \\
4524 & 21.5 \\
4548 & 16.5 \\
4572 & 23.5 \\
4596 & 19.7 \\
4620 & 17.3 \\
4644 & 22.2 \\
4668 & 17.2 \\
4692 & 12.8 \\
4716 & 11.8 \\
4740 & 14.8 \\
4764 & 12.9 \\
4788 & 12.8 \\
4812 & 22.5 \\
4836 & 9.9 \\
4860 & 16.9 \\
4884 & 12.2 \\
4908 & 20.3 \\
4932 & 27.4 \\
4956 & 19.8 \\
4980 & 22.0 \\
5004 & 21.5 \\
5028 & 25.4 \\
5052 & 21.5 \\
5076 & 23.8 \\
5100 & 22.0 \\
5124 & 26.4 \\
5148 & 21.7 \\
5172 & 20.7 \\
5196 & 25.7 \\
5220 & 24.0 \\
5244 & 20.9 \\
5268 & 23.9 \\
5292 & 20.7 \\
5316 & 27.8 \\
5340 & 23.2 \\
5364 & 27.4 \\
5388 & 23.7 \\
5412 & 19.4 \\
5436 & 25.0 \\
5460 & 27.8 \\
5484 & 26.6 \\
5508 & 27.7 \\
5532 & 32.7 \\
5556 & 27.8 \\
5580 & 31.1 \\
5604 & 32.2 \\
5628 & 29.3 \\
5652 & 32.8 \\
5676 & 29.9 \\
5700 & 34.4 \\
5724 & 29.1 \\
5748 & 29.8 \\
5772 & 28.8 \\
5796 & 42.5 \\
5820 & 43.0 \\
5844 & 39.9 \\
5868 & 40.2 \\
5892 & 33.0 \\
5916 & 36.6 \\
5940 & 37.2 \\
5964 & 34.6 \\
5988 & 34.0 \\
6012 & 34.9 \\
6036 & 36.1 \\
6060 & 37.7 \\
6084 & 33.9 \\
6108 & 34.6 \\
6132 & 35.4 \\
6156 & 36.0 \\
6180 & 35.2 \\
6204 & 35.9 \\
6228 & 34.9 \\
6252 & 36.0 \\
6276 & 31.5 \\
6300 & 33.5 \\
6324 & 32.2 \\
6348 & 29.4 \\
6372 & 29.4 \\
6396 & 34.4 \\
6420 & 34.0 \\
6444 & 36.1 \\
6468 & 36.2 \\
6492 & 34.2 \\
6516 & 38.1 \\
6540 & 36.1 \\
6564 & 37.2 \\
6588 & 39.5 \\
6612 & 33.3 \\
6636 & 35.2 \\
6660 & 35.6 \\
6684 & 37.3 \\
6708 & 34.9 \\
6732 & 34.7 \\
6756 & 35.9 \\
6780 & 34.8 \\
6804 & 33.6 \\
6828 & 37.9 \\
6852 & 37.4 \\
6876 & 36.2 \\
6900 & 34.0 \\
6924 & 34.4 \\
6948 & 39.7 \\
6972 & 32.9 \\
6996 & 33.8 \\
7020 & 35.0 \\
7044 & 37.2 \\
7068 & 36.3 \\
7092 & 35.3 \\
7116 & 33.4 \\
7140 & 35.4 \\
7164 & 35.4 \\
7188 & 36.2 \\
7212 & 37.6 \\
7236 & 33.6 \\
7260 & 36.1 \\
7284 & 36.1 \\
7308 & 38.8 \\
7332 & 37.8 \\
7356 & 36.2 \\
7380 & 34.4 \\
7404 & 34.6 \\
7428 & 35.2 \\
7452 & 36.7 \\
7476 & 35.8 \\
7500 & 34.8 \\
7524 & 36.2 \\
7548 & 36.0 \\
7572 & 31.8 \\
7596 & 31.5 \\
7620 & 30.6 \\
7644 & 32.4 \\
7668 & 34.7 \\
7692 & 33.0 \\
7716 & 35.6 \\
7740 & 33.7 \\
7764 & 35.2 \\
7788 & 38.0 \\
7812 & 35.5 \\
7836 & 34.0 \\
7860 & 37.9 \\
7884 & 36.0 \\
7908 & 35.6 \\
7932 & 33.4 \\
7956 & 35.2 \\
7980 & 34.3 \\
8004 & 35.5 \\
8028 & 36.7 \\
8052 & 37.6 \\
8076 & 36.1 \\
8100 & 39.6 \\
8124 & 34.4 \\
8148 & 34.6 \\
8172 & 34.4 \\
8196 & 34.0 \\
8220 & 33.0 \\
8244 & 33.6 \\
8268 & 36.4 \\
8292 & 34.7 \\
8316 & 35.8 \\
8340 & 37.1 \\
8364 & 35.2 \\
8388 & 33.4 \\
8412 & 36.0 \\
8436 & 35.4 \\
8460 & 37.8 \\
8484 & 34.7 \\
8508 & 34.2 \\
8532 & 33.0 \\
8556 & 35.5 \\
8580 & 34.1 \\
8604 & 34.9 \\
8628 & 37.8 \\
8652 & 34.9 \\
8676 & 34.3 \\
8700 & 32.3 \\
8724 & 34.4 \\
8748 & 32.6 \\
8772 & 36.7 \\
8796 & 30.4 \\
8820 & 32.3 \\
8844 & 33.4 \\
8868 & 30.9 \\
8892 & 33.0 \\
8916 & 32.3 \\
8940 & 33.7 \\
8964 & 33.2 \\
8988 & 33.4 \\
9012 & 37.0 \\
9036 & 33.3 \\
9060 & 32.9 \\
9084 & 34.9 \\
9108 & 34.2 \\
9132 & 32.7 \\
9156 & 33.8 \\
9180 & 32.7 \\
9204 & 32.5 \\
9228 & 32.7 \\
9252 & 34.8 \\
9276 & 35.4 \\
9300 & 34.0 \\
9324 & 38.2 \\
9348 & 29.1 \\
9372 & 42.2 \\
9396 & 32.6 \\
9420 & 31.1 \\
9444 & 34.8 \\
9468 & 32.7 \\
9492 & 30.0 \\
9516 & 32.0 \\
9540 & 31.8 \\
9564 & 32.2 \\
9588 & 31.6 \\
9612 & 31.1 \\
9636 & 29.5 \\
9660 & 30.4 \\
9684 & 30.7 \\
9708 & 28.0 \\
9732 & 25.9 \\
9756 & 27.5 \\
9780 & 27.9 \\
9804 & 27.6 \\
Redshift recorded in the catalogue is 0.229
